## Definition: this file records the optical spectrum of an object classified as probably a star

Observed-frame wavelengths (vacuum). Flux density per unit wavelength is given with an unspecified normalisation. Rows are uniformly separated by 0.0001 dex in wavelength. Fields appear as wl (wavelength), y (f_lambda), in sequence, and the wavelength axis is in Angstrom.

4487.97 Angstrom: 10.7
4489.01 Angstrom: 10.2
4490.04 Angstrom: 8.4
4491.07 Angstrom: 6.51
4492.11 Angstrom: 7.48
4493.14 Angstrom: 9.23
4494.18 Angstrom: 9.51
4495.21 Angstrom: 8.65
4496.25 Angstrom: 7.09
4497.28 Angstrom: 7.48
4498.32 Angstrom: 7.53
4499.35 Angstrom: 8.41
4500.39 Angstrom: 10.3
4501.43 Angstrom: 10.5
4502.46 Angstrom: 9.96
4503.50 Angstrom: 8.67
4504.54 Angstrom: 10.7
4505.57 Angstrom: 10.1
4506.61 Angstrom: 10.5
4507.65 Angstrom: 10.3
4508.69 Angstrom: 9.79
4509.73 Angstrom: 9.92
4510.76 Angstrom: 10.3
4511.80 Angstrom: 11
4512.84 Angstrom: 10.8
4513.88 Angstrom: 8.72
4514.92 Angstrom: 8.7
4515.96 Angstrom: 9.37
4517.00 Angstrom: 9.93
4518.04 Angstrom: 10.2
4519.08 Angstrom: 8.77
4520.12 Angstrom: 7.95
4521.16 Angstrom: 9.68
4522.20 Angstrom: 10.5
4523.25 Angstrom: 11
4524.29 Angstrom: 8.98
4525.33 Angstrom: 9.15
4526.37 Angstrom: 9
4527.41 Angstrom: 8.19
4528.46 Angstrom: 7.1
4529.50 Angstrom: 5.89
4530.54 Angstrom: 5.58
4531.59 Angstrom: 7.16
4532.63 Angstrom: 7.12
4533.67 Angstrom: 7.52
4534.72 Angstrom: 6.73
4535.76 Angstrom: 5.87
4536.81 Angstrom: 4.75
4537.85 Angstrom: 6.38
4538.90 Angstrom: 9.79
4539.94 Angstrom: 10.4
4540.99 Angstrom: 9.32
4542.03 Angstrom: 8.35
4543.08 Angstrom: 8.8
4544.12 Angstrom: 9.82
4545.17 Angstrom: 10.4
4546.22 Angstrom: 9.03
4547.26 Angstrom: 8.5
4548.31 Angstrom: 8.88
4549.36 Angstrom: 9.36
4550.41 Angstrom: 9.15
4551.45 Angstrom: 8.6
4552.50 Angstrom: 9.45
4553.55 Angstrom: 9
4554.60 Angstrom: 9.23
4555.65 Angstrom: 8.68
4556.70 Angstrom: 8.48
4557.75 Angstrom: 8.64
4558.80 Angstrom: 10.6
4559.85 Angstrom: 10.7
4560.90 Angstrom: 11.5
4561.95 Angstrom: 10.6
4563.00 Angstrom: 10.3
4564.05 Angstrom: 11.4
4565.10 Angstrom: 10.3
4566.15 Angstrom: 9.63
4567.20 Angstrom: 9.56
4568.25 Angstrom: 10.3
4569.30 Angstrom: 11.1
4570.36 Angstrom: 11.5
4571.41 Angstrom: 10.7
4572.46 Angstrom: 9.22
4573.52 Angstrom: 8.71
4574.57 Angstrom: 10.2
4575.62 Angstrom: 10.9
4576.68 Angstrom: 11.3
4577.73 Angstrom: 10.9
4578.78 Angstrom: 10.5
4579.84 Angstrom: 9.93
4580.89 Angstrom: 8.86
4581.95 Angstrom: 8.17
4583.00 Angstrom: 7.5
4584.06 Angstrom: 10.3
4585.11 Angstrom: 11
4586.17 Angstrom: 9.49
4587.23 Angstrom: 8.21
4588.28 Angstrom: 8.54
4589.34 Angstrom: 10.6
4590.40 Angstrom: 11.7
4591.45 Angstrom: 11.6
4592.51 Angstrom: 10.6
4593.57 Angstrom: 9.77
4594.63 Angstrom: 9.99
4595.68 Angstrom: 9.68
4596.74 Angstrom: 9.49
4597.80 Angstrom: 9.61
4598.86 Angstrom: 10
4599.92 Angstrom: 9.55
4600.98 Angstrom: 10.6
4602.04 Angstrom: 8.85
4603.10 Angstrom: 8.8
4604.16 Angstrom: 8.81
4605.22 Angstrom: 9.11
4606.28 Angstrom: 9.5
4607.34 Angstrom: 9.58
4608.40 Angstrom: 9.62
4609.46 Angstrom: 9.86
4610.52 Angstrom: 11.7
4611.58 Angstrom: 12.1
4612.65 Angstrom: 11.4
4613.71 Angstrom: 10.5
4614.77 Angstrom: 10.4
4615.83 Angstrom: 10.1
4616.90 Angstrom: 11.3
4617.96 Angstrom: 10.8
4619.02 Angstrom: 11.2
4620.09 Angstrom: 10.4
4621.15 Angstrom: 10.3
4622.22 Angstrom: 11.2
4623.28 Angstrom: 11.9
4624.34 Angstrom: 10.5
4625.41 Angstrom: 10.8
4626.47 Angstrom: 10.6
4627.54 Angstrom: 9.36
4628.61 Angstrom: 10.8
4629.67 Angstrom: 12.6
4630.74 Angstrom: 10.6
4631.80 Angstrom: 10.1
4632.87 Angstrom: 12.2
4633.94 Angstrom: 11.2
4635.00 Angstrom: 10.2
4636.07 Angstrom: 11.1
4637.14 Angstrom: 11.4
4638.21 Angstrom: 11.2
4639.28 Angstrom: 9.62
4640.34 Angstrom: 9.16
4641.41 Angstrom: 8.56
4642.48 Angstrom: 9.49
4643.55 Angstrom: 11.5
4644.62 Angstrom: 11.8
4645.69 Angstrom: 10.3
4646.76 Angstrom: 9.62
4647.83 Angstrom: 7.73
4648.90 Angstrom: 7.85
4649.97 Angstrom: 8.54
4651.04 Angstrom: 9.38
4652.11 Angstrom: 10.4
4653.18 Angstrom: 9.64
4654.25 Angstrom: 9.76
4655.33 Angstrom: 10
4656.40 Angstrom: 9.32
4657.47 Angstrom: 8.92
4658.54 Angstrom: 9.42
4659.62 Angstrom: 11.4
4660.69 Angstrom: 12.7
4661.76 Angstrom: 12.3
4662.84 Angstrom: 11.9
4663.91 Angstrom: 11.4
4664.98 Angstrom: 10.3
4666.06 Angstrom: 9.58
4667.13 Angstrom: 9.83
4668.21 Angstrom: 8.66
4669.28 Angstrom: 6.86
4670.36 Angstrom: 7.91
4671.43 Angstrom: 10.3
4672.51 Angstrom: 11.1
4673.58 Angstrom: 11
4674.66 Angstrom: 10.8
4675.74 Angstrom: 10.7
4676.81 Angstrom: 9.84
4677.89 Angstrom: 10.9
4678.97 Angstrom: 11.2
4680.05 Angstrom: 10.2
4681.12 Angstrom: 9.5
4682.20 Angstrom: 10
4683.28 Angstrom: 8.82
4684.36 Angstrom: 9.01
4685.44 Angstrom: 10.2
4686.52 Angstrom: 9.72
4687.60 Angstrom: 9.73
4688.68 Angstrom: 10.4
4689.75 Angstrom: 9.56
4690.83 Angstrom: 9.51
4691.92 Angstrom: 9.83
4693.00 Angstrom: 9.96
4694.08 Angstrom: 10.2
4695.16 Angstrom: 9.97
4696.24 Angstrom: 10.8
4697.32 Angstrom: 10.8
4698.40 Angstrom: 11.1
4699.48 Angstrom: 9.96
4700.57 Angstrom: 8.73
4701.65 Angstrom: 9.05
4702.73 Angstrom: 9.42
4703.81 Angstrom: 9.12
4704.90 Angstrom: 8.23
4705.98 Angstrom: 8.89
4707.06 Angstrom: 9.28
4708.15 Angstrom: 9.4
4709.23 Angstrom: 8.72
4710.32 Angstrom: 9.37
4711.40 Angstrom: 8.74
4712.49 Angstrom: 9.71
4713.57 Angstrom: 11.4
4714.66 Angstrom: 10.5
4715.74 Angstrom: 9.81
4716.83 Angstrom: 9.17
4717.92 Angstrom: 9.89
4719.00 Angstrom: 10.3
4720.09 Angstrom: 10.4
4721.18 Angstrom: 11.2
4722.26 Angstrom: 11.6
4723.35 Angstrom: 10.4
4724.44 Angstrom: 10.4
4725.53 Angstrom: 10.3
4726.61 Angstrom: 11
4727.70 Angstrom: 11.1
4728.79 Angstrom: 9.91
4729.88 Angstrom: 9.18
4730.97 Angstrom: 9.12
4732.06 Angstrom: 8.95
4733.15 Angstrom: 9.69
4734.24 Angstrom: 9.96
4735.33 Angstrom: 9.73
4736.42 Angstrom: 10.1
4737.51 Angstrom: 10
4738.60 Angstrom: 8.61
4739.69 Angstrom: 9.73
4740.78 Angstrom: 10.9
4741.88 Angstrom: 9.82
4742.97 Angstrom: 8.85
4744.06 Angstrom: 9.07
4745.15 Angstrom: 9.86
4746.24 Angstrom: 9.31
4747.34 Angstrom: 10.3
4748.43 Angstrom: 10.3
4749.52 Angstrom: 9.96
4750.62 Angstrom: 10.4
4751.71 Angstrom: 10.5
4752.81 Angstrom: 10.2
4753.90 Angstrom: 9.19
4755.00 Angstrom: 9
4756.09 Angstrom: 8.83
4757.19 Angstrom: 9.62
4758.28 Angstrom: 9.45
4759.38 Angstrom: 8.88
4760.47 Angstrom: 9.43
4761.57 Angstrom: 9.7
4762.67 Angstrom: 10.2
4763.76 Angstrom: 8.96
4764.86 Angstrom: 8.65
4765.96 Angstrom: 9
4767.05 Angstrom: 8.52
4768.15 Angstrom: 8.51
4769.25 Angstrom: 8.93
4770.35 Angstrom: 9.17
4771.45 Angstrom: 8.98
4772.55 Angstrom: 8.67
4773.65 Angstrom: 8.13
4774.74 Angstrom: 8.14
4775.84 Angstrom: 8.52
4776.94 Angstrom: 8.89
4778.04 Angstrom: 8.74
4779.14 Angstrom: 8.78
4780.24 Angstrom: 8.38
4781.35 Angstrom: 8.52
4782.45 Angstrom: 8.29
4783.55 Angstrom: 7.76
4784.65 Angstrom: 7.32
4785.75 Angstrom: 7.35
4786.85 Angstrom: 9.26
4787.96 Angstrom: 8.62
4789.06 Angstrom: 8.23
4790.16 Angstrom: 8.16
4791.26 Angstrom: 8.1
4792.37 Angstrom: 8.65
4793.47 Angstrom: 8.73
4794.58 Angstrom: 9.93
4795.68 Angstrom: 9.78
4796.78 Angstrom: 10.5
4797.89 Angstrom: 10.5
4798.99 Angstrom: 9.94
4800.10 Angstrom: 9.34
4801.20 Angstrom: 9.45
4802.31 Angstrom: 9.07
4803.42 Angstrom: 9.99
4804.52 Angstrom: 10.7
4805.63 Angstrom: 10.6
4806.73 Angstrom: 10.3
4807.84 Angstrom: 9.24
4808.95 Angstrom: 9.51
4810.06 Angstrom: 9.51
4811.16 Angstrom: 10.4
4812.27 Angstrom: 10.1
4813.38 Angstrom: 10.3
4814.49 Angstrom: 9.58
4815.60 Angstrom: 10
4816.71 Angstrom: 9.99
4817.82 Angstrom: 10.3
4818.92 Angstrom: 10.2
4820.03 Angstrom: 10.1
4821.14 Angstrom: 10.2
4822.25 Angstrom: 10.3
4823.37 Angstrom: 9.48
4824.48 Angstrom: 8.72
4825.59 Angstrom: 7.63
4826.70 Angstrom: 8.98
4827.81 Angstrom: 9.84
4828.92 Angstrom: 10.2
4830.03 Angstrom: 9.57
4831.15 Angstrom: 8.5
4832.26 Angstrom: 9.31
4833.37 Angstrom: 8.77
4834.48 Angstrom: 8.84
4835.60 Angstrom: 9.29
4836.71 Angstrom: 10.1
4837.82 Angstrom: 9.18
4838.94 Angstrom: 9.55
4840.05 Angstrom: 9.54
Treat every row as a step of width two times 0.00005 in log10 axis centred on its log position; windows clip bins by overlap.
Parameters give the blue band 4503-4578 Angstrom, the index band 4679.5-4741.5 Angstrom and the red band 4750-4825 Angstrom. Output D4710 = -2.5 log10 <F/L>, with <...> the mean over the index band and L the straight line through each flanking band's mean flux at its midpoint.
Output -0.06 mag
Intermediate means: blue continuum 9.3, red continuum 9.29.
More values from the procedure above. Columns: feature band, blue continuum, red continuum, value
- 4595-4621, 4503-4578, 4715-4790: -0.090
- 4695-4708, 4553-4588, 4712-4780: 0.011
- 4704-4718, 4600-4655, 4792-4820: 0.072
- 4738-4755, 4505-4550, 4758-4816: -0.079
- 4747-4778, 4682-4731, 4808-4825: 0.074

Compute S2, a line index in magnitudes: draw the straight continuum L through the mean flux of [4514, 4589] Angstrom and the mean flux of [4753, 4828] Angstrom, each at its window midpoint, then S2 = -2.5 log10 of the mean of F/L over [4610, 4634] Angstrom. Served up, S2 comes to -0.19 mag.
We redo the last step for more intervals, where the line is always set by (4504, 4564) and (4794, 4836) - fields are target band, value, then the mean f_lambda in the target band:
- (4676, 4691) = -0.06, 9.93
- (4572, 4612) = -0.08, 9.86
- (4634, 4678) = -0.08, 10.1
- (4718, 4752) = -0.06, 10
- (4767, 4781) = 0.12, 8.64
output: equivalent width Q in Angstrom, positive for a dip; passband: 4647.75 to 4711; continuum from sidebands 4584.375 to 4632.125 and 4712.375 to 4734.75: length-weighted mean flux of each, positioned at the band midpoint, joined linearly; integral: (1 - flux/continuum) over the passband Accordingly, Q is 2.5 Angstrom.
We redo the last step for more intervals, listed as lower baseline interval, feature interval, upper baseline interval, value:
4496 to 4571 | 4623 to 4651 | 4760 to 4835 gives -3.41 Angstrom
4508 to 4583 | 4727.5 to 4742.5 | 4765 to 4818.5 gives -0.92 Angstrom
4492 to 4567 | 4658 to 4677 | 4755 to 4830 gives -2.47 Angstrom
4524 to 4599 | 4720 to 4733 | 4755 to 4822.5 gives -1.44 Angstrom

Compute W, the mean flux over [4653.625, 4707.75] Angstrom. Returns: 9.96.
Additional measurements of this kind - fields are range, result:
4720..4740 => 10.1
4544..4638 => 10.1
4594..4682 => 10.2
